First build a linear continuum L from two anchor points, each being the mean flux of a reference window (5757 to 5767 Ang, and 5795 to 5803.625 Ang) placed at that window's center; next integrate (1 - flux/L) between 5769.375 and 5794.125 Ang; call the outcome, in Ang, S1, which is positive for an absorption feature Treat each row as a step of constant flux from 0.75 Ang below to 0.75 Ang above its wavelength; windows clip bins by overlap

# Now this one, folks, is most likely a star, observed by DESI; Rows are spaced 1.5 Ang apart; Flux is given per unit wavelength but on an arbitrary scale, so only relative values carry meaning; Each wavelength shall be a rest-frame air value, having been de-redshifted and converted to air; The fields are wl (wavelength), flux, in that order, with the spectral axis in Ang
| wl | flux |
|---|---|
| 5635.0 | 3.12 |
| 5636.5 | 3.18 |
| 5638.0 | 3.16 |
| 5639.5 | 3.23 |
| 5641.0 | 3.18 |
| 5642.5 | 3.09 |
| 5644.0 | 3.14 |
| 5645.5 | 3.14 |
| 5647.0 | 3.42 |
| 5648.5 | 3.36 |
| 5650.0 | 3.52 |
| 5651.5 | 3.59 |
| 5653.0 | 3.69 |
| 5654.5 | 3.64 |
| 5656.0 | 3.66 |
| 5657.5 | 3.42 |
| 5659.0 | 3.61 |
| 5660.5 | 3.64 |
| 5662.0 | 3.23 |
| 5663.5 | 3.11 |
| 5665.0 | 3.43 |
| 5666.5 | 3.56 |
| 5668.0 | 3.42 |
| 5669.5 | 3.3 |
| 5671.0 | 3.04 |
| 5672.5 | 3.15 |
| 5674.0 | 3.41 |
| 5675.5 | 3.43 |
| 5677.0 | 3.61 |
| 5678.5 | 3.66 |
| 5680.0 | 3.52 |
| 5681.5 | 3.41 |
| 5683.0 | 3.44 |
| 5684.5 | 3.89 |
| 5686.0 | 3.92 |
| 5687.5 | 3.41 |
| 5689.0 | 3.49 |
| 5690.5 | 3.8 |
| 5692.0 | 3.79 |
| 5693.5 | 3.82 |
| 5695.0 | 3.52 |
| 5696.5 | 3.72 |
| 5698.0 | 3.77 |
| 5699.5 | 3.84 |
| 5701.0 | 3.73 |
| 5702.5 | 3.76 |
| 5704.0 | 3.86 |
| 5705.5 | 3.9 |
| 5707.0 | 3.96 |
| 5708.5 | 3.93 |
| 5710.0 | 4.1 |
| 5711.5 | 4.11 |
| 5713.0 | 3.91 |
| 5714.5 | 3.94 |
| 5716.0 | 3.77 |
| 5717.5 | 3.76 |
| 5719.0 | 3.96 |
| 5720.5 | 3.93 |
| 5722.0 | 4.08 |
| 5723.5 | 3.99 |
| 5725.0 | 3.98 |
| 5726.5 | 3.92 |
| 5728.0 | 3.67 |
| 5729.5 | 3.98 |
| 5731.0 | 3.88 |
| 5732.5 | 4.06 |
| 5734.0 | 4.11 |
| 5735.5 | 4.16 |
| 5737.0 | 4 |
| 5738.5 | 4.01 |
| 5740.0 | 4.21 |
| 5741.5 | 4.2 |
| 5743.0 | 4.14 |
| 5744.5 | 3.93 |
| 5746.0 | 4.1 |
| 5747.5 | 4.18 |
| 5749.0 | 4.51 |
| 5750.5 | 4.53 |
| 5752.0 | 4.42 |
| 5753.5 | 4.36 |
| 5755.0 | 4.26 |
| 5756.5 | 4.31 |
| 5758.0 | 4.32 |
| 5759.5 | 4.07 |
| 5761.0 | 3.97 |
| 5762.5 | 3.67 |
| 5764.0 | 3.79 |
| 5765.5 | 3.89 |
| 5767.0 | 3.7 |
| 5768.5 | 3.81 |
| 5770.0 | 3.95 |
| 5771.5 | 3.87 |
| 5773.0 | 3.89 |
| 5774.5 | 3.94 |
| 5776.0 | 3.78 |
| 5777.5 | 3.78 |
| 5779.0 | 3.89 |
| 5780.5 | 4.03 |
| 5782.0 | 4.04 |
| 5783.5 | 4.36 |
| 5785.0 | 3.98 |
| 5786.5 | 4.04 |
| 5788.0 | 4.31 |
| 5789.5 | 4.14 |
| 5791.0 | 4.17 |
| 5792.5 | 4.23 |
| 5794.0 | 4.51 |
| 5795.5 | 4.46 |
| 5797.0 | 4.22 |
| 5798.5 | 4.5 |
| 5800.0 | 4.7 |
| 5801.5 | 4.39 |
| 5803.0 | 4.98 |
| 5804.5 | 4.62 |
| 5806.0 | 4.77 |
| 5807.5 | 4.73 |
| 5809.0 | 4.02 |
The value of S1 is 1.3 Ang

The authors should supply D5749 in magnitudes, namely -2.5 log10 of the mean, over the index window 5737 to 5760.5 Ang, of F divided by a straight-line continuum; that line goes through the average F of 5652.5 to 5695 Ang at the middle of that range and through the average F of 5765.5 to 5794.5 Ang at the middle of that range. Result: -0.096 mag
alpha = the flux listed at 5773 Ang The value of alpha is 3.89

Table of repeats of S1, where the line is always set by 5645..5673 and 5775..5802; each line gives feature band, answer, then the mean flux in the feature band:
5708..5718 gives -0.52 Ang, 3.94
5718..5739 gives -0.78 Ang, 3.98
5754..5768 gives 0.09 Ang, 4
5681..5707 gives -0.64 Ang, 3.72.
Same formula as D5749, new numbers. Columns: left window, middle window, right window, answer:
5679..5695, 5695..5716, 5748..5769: -0.029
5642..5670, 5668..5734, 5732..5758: 0.022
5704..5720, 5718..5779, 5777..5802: 0.010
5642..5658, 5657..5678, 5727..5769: 0.050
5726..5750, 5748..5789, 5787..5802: 0.044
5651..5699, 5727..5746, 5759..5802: -0.050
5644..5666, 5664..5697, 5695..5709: 0.036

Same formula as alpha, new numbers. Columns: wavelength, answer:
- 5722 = 4.08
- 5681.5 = 3.41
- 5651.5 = 3.59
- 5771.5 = 3.87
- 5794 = 4.51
